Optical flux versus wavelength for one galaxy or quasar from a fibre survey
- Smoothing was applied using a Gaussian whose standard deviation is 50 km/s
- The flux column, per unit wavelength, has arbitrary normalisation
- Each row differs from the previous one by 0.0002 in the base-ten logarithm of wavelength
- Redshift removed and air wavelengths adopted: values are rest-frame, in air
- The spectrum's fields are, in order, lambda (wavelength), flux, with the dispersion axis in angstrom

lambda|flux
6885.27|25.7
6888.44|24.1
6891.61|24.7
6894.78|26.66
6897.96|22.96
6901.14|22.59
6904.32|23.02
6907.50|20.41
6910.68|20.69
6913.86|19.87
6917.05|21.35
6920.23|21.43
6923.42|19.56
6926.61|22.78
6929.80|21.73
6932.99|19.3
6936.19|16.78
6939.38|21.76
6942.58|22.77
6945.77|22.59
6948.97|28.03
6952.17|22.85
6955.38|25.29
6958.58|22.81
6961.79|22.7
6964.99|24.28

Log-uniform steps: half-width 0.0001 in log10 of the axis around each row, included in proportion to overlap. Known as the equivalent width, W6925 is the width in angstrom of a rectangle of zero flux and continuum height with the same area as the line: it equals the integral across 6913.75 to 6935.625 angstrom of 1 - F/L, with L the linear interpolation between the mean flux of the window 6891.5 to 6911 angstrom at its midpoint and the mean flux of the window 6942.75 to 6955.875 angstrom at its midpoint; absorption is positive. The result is 2.7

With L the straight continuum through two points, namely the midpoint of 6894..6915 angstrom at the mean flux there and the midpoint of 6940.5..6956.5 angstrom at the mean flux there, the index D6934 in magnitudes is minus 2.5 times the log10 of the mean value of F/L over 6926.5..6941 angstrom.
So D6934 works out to 0.16 mag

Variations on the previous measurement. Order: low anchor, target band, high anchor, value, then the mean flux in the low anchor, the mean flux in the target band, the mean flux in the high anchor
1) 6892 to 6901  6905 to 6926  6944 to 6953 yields 0.180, 24.4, 20.8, 24.6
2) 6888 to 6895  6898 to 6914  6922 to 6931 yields 0.093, 25.1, 21.6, 21.4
